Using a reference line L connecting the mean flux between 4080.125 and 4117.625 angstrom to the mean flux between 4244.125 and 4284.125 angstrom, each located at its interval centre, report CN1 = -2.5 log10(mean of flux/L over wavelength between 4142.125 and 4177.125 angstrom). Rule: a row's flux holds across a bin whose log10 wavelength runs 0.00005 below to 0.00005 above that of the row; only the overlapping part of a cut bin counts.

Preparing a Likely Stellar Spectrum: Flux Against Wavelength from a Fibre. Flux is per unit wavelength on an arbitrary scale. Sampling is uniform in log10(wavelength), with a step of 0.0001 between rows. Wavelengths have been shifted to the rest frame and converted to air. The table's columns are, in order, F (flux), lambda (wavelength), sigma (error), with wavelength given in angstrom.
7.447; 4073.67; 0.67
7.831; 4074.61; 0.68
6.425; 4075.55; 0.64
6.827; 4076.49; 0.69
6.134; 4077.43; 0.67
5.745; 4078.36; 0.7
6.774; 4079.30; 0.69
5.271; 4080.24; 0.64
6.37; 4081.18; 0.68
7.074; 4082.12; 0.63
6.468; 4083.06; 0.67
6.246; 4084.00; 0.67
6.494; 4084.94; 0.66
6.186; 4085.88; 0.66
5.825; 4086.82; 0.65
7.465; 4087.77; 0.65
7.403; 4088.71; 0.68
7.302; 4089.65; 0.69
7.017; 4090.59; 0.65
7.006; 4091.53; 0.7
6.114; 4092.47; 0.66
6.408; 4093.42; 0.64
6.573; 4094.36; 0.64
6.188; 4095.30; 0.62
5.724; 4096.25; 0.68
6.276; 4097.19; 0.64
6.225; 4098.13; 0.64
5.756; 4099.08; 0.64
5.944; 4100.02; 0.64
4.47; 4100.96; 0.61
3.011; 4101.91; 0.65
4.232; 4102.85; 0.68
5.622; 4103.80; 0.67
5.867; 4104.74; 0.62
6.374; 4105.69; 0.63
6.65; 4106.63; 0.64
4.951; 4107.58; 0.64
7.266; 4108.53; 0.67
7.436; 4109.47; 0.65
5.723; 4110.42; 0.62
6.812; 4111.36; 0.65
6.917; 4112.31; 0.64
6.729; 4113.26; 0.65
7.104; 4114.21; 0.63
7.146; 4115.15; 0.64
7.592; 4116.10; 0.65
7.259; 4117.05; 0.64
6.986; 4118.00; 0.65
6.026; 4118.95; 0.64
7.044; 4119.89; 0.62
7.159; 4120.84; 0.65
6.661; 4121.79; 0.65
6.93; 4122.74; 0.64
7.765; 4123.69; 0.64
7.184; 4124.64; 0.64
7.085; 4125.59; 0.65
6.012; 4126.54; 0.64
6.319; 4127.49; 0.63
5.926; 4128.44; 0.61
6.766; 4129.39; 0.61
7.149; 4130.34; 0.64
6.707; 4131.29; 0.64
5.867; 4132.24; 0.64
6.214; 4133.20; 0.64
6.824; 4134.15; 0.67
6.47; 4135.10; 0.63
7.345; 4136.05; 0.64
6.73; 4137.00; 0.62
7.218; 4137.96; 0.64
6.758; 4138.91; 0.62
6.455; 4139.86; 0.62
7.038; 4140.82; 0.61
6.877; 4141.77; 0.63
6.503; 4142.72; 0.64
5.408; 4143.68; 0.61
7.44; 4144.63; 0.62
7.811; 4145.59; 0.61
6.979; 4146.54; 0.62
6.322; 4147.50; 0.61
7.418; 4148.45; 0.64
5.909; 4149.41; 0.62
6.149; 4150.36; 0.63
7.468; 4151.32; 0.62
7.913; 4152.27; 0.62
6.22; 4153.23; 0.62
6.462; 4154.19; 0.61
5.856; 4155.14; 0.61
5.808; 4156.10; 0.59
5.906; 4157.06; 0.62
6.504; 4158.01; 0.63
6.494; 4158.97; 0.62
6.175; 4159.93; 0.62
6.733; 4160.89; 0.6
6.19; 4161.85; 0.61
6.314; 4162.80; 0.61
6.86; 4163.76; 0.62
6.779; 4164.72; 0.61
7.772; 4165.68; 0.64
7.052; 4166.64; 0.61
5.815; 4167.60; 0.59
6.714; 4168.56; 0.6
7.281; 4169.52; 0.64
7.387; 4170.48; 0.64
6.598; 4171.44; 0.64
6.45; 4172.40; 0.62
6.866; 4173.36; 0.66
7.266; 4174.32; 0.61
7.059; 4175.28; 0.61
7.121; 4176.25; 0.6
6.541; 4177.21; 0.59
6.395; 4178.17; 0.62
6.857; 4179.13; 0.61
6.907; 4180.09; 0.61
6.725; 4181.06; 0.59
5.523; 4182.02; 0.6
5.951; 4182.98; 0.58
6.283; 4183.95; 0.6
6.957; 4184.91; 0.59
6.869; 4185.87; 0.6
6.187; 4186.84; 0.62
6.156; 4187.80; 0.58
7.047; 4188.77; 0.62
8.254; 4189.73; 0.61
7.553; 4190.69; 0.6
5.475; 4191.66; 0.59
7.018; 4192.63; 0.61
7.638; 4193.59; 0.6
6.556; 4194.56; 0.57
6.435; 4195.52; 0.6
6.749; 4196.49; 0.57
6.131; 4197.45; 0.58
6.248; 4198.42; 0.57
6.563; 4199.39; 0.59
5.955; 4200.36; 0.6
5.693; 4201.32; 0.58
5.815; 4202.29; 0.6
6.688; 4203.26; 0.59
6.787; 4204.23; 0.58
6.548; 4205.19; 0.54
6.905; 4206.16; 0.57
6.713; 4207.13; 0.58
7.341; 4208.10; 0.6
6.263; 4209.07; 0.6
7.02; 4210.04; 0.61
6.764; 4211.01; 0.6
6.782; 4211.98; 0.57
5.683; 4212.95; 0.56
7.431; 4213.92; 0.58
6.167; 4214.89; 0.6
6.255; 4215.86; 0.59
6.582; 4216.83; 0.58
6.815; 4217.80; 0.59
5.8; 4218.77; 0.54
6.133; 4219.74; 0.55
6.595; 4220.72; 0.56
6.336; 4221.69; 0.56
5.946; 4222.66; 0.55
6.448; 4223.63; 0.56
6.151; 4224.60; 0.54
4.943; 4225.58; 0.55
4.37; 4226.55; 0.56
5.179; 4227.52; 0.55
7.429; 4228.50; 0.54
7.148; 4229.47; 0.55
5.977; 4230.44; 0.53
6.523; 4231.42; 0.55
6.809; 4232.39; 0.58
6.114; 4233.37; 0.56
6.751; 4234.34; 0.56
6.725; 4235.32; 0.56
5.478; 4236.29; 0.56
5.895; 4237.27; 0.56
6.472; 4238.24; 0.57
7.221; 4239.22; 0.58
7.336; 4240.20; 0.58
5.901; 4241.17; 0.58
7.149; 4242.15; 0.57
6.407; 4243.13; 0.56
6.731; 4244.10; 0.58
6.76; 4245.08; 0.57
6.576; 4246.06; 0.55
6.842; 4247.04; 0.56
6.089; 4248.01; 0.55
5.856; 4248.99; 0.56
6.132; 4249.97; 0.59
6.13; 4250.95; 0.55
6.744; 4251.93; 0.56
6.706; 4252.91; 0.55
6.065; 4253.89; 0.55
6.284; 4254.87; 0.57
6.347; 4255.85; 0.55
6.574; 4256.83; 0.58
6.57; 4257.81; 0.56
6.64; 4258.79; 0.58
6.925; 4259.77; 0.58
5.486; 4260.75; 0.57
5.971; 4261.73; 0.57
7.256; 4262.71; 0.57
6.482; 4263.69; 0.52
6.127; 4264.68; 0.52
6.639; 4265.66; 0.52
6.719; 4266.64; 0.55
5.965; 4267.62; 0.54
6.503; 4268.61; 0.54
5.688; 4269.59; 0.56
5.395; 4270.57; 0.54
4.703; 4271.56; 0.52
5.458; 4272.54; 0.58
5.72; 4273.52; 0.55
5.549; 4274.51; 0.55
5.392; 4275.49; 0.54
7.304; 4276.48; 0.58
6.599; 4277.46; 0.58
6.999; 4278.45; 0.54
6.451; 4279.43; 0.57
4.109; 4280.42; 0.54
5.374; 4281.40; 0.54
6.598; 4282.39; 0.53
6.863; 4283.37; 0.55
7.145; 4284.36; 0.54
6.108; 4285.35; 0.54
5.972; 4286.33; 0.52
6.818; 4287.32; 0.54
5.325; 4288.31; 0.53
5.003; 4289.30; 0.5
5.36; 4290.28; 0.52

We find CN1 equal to -0.07 mag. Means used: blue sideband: 6.32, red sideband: 6.23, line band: 6.69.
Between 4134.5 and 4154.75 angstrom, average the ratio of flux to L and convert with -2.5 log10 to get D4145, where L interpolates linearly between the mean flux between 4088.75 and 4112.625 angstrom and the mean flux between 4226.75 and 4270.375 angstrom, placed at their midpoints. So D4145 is -0.10 mag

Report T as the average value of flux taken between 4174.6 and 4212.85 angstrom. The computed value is 6.62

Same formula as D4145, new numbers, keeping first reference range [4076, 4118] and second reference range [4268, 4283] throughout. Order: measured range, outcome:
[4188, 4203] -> -0.09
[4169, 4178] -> -0.13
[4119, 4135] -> -0.08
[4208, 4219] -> -0.09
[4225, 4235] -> -0.03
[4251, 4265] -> -0.09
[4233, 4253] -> -0.09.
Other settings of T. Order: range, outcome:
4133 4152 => 6.79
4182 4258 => 6.45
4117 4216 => 6.67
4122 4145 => 6.7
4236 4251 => 6.46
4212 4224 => 6.37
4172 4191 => 6.74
